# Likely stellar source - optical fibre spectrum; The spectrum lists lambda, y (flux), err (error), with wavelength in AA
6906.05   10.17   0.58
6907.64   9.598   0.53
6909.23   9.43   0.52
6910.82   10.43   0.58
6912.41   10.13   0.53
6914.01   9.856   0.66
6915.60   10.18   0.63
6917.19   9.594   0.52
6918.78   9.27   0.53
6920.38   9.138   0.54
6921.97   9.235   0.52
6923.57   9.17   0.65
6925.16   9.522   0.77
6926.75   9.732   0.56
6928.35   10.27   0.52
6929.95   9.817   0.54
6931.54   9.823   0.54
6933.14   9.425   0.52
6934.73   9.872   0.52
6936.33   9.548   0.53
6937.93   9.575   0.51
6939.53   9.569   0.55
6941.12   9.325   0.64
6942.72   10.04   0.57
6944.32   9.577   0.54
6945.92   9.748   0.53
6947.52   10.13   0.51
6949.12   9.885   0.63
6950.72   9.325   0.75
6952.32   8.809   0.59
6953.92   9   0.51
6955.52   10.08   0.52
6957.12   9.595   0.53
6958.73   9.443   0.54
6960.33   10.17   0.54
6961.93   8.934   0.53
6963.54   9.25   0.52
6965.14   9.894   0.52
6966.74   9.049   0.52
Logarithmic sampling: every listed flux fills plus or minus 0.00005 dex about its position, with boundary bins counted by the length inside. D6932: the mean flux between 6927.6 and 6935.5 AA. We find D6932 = 9.84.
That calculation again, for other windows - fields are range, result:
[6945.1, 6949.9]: 9.92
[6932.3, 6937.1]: 9.62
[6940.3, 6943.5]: 9.7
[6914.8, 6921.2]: 9.55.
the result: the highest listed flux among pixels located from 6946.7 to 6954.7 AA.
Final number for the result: 10.13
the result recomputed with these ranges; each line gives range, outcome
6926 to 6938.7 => 10.27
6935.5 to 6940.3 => 9.575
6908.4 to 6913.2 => 10.43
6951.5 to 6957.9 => 10.08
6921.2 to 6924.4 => 9.235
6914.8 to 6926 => 10.18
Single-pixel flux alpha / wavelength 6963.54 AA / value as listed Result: 9.25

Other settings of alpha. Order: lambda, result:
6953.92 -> 9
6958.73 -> 9.443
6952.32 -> 8.809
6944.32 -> 9.577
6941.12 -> 9.325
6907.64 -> 9.598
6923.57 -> 9.17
